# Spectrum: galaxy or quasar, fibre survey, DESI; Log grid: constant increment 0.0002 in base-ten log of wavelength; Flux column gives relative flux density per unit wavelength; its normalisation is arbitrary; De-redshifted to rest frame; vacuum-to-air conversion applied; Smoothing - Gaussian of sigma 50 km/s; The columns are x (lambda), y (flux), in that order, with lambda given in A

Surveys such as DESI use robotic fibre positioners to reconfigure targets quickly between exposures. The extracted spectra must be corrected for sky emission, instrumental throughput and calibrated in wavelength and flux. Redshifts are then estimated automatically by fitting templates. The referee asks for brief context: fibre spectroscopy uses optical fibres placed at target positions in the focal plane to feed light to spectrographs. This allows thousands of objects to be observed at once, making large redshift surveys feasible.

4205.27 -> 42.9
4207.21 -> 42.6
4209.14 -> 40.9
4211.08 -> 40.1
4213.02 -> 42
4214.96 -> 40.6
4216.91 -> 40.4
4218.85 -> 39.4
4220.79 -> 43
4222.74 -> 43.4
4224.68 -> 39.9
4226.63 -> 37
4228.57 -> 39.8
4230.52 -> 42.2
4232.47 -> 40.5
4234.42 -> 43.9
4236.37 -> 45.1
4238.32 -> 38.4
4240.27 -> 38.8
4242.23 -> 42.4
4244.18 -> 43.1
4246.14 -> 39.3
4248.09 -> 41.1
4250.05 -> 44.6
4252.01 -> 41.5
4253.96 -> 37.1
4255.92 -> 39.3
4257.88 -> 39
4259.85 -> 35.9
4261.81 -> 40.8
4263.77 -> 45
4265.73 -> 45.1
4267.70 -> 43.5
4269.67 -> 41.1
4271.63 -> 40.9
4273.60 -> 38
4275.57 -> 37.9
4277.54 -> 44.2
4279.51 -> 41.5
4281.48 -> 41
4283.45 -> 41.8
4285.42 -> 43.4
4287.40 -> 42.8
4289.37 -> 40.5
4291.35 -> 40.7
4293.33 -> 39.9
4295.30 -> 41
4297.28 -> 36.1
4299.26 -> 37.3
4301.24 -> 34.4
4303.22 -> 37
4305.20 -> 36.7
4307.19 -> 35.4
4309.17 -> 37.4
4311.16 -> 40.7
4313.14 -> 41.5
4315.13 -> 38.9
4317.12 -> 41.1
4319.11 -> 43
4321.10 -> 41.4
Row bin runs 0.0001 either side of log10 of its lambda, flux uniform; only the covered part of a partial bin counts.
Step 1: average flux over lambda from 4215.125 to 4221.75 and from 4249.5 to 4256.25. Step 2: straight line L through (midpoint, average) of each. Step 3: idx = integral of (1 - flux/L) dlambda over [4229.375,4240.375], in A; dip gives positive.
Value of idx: -0.3 A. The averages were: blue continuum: 40.9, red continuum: 40.5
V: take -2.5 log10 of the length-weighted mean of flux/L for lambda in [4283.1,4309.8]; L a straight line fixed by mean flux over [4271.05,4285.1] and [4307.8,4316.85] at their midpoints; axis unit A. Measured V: 0.04 mag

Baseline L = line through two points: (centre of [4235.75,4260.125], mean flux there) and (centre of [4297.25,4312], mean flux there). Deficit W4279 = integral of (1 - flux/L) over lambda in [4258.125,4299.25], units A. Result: -2.6 A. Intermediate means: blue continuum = 40.5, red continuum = 36.9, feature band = 40.9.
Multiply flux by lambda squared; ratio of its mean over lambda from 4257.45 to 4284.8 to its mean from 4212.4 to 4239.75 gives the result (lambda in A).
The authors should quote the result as 1.02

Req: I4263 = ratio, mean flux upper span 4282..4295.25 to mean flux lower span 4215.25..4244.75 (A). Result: 1.01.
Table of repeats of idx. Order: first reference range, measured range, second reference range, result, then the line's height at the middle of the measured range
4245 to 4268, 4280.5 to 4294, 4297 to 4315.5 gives -0.91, 38.8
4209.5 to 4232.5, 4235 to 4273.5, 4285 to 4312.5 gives -1.21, 39.9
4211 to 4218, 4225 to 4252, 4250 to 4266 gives -0.38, 40.7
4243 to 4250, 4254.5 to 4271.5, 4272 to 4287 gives 0.13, 41.4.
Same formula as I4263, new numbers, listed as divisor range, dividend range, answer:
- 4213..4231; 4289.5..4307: 0.93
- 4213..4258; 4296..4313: 0.91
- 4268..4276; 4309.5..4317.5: 1.01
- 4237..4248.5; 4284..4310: 0.95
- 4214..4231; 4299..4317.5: 0.94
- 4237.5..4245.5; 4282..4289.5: 1.04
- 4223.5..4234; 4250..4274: 1.02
